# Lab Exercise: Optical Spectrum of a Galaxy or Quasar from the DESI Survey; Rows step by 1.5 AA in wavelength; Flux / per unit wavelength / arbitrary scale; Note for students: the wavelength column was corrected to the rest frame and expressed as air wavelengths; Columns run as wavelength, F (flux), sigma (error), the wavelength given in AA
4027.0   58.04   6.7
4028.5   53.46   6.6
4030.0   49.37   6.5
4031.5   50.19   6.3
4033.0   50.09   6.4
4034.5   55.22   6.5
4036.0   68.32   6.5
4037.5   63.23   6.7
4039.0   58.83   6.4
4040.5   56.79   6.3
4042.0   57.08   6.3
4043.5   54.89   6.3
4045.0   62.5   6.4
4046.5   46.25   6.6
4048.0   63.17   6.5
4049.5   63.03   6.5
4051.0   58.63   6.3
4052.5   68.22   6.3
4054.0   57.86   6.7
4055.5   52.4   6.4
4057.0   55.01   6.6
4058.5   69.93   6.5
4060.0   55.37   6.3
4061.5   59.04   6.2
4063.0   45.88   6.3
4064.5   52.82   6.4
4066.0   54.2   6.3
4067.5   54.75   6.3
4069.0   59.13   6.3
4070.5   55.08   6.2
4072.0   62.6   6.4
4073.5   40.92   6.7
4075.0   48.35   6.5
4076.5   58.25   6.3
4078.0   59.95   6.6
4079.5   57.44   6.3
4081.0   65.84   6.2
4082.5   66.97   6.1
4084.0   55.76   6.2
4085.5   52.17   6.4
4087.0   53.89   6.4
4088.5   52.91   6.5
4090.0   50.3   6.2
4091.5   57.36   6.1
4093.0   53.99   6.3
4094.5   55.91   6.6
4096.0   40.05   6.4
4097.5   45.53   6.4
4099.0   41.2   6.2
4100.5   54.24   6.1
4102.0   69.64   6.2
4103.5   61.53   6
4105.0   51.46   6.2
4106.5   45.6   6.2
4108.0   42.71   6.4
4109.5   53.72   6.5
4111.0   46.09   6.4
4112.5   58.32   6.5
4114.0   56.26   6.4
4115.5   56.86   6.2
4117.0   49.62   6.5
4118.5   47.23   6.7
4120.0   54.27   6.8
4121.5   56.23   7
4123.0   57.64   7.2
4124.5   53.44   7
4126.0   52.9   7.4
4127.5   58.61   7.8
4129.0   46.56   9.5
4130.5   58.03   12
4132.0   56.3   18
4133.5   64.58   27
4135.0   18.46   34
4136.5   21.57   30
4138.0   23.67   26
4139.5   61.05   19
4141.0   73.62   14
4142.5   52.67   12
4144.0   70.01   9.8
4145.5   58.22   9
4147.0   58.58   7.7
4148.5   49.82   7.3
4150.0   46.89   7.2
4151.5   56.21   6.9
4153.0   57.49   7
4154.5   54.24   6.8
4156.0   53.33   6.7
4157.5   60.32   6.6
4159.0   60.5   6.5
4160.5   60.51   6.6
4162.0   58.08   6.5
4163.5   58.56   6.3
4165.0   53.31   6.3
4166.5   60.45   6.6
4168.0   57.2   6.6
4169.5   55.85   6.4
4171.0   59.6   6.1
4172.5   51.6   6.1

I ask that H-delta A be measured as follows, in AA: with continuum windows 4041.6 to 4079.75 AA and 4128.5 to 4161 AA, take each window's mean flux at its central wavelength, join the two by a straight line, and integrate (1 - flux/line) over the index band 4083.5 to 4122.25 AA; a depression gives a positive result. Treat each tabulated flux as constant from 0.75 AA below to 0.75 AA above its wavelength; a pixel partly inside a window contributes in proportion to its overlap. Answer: 1.6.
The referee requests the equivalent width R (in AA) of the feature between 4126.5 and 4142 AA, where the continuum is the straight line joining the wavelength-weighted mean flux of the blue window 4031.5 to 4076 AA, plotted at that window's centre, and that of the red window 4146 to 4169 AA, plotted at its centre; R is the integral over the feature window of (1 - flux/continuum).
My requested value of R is 2.2 AA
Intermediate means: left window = 56.8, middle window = 48.4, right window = 56.4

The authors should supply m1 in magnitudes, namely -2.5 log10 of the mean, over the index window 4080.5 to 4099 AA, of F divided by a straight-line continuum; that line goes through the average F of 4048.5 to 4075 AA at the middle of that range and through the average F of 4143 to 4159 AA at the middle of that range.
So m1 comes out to 0.06 mag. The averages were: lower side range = 56.6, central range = 53.5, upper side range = 56.6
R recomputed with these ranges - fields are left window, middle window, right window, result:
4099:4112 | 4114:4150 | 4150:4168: 1.73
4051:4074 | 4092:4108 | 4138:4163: 1.47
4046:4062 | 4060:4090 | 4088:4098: -0.43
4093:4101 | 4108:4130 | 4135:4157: -1.60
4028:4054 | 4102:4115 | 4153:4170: 1.02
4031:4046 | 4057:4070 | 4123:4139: -0.41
